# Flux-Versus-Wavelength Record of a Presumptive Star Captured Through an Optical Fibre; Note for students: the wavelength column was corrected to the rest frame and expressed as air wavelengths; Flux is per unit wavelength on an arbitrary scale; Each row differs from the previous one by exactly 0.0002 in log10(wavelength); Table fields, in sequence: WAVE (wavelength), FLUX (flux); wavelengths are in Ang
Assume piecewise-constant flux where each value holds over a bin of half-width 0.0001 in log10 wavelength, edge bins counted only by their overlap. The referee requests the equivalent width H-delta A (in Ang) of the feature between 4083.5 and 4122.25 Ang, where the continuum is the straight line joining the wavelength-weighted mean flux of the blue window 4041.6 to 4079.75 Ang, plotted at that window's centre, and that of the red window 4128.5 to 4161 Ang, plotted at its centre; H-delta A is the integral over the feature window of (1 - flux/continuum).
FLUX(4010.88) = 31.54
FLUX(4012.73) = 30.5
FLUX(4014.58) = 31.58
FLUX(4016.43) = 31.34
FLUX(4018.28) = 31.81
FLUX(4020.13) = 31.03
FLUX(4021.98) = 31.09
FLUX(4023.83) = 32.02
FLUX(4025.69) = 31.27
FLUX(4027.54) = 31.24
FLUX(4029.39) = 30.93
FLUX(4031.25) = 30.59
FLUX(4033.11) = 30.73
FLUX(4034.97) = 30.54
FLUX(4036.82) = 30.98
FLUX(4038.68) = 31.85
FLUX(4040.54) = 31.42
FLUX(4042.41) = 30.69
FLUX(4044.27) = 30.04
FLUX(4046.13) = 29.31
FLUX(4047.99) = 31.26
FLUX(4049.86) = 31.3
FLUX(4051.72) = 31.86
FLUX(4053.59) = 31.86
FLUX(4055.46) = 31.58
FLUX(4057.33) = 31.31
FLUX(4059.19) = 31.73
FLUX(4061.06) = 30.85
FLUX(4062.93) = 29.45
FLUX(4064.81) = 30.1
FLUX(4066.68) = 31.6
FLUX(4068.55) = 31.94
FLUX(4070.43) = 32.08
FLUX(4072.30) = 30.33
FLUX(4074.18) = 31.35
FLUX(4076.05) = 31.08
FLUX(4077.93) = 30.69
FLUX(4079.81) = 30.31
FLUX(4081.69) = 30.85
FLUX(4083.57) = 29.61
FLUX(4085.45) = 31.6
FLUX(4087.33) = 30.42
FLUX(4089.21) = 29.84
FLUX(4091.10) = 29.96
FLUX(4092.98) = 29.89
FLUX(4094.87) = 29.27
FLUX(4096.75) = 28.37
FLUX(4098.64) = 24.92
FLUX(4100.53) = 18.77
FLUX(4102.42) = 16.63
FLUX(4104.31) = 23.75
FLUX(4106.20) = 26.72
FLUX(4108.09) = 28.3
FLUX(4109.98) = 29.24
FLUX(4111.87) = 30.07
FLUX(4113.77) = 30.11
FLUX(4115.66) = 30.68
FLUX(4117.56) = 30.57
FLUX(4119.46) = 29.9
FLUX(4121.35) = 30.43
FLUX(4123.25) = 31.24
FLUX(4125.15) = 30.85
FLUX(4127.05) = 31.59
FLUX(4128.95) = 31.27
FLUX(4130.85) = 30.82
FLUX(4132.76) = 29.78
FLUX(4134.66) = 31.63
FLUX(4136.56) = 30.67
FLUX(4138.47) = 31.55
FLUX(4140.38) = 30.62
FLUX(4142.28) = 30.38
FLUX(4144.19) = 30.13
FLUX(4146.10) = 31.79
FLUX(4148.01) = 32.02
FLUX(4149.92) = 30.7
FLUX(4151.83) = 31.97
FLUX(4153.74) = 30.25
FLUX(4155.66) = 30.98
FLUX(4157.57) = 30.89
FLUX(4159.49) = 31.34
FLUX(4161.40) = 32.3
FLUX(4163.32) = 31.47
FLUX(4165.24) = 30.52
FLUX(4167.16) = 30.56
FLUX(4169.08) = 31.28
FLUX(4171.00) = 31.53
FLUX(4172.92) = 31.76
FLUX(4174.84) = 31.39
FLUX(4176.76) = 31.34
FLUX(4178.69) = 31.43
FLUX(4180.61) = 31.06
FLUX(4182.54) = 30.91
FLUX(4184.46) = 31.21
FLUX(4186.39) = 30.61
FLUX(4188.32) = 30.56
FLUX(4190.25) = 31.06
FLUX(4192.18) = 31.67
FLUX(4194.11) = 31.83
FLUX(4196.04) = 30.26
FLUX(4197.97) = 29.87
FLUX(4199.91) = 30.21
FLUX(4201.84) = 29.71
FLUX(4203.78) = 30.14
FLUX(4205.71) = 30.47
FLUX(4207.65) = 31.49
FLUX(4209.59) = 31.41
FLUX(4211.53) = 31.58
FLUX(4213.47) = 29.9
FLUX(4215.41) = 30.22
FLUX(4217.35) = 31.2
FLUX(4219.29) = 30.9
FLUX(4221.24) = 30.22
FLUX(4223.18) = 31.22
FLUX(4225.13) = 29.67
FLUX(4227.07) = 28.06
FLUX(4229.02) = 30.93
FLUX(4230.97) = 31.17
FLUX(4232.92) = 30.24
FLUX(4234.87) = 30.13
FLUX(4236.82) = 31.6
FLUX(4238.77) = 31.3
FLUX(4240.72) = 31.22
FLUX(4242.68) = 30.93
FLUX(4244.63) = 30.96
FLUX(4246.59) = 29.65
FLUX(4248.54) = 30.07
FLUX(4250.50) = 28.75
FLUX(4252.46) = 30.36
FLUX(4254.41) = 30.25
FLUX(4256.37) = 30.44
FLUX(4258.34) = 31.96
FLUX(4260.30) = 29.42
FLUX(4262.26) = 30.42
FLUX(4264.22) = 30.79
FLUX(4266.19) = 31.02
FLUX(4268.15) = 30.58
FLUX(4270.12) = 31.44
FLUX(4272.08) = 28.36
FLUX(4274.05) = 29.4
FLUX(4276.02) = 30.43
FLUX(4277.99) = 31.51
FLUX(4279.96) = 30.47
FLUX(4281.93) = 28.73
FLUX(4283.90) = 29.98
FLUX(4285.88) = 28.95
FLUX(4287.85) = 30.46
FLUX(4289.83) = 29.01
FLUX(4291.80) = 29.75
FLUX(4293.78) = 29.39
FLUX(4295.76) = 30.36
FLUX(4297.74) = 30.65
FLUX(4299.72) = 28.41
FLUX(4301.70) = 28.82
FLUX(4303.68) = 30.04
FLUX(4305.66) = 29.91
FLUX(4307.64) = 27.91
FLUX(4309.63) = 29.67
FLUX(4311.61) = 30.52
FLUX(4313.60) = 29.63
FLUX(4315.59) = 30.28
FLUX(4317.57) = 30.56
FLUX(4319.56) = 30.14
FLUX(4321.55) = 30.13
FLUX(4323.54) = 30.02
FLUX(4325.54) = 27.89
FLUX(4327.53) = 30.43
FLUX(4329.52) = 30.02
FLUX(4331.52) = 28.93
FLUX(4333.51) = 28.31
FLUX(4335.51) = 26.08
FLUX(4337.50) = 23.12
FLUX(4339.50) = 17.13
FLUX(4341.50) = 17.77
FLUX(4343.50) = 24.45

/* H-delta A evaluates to 3.7 Ang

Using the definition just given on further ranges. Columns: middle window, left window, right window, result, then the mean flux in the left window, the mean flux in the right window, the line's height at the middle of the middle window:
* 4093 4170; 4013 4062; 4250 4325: 2.7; 31.2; 30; 30.7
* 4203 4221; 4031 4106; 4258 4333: -0.6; 29.7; 29.9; 29.8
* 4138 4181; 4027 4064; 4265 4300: -1.0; 31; 30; 30.5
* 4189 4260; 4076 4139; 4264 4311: -2.4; 29.1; 29.8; 29.6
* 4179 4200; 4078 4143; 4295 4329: -1.1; 29.2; 29.7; 29.4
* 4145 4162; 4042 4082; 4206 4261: -0.3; 31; 30.5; 30.8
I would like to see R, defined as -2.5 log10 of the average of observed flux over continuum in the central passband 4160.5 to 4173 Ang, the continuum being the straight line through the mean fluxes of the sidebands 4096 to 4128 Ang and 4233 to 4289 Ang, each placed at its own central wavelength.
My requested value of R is -0.09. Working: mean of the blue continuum 27.8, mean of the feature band 31.3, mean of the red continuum 30.3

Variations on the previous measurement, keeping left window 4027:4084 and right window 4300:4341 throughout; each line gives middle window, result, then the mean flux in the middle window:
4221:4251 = -0.05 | 30.4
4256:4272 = -0.06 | 30.6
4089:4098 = 0.05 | 29.3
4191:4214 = -0.04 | 30.7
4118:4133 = -0.02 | 30.8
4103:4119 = 0.07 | 28.4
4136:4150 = -0.03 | 31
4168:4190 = -0.05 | 31.2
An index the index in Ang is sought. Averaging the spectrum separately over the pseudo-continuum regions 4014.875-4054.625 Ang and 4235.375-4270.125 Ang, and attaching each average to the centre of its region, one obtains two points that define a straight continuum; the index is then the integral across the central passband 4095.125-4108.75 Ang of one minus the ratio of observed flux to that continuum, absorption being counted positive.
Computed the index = 3.0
